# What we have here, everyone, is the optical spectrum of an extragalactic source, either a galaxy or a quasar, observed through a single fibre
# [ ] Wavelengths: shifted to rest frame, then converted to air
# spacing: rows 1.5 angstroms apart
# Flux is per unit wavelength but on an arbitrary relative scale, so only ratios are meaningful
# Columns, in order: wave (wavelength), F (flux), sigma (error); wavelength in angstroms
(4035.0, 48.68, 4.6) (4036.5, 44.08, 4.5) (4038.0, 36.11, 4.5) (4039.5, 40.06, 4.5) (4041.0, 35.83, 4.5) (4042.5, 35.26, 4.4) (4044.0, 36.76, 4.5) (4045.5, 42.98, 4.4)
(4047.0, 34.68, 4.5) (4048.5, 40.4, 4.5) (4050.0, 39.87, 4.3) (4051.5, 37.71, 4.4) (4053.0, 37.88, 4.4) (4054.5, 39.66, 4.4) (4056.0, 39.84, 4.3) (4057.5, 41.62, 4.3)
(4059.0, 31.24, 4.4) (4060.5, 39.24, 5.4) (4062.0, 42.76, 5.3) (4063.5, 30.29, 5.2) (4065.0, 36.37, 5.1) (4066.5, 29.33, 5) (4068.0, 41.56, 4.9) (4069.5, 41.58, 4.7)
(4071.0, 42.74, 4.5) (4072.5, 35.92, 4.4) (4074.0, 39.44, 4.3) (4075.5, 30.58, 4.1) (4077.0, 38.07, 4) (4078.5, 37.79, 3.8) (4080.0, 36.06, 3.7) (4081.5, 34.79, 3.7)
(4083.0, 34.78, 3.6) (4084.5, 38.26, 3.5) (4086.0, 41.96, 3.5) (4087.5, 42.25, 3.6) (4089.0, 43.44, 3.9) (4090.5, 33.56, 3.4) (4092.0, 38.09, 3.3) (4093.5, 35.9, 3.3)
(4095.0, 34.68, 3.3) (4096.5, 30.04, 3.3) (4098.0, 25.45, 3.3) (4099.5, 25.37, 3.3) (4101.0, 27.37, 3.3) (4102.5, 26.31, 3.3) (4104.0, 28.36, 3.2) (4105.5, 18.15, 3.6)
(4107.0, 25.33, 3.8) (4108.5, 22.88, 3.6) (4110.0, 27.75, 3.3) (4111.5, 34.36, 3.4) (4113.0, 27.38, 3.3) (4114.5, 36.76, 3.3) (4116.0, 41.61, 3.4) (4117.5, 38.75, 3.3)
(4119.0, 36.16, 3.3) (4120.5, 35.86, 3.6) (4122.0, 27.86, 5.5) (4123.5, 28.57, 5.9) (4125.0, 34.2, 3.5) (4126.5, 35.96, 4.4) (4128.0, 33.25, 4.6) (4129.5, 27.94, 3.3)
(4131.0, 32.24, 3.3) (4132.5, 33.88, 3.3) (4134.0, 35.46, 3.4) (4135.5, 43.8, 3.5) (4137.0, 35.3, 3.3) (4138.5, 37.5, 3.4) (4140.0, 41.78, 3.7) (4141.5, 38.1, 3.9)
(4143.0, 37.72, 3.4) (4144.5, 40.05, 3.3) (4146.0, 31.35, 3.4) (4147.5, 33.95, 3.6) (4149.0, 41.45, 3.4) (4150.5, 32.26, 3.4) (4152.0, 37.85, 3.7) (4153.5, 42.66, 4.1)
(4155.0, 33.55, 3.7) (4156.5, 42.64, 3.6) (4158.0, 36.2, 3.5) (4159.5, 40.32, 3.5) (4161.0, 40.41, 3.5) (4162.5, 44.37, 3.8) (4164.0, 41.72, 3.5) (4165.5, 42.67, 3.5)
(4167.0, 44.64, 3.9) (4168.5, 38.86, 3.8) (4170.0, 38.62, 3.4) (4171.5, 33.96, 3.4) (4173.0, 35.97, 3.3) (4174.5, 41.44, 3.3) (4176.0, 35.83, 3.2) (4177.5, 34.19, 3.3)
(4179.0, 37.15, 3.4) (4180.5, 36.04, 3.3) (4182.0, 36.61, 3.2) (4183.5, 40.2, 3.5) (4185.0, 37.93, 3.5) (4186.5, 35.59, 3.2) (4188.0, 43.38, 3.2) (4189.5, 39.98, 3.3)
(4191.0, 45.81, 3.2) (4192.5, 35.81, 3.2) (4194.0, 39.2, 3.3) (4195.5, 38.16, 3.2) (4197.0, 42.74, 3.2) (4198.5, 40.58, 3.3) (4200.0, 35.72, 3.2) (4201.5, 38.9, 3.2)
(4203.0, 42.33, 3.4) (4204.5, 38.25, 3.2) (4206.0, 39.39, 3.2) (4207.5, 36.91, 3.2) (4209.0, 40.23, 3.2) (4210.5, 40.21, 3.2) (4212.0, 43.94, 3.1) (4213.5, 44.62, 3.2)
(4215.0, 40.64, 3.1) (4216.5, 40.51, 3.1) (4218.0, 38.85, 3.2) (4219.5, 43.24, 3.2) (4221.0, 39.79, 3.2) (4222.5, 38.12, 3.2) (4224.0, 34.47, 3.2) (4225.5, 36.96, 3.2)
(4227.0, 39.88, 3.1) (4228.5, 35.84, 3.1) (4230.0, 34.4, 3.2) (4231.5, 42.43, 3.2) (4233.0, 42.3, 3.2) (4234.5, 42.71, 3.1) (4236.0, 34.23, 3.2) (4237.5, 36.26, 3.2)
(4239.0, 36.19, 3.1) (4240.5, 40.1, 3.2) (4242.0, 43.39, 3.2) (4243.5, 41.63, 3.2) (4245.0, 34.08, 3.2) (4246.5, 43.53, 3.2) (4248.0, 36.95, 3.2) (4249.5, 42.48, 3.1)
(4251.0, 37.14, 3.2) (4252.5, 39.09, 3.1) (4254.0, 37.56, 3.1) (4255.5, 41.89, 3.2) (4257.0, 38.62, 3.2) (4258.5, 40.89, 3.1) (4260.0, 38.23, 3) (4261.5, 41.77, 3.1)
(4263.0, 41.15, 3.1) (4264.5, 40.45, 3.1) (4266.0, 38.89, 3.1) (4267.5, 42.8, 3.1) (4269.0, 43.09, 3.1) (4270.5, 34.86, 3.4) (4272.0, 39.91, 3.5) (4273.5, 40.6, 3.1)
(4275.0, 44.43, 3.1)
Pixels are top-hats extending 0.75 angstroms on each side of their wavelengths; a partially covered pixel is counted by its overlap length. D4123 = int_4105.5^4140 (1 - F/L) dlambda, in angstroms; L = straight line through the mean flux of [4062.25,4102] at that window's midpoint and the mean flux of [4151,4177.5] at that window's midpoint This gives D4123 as 3.97 angstroms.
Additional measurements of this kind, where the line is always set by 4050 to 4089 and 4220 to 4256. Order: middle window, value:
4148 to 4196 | -0.6 angstroms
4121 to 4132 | 1.9 angstroms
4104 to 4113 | 2.8 angstroms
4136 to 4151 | 0.4 angstroms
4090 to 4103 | 2.5 angstroms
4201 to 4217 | -0.8 angstroms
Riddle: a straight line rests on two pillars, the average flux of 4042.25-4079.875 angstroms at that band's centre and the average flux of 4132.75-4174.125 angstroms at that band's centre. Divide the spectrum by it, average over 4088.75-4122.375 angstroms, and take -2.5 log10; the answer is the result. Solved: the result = 0.22 mag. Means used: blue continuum 37.7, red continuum 38.6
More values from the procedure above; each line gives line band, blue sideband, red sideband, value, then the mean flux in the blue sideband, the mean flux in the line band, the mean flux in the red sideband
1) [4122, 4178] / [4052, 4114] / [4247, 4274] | -0.02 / 34.4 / 37.2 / 39.8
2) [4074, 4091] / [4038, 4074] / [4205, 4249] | 0.02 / 38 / 37.6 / 39.4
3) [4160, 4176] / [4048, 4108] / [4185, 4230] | -0.05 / 35.3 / 40.1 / 39.5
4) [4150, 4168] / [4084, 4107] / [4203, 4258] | -0.13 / 32.3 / 40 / 39.4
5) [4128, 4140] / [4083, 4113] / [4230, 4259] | -0.06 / 31.5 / 35.5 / 39.4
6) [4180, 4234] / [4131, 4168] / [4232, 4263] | -0.01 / 38.6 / 39.5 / 39.5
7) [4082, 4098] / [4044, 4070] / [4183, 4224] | 0.05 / 38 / 36.7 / 39.9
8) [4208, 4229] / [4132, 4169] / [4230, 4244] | -0.01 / 38.8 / 39.8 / 39.6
